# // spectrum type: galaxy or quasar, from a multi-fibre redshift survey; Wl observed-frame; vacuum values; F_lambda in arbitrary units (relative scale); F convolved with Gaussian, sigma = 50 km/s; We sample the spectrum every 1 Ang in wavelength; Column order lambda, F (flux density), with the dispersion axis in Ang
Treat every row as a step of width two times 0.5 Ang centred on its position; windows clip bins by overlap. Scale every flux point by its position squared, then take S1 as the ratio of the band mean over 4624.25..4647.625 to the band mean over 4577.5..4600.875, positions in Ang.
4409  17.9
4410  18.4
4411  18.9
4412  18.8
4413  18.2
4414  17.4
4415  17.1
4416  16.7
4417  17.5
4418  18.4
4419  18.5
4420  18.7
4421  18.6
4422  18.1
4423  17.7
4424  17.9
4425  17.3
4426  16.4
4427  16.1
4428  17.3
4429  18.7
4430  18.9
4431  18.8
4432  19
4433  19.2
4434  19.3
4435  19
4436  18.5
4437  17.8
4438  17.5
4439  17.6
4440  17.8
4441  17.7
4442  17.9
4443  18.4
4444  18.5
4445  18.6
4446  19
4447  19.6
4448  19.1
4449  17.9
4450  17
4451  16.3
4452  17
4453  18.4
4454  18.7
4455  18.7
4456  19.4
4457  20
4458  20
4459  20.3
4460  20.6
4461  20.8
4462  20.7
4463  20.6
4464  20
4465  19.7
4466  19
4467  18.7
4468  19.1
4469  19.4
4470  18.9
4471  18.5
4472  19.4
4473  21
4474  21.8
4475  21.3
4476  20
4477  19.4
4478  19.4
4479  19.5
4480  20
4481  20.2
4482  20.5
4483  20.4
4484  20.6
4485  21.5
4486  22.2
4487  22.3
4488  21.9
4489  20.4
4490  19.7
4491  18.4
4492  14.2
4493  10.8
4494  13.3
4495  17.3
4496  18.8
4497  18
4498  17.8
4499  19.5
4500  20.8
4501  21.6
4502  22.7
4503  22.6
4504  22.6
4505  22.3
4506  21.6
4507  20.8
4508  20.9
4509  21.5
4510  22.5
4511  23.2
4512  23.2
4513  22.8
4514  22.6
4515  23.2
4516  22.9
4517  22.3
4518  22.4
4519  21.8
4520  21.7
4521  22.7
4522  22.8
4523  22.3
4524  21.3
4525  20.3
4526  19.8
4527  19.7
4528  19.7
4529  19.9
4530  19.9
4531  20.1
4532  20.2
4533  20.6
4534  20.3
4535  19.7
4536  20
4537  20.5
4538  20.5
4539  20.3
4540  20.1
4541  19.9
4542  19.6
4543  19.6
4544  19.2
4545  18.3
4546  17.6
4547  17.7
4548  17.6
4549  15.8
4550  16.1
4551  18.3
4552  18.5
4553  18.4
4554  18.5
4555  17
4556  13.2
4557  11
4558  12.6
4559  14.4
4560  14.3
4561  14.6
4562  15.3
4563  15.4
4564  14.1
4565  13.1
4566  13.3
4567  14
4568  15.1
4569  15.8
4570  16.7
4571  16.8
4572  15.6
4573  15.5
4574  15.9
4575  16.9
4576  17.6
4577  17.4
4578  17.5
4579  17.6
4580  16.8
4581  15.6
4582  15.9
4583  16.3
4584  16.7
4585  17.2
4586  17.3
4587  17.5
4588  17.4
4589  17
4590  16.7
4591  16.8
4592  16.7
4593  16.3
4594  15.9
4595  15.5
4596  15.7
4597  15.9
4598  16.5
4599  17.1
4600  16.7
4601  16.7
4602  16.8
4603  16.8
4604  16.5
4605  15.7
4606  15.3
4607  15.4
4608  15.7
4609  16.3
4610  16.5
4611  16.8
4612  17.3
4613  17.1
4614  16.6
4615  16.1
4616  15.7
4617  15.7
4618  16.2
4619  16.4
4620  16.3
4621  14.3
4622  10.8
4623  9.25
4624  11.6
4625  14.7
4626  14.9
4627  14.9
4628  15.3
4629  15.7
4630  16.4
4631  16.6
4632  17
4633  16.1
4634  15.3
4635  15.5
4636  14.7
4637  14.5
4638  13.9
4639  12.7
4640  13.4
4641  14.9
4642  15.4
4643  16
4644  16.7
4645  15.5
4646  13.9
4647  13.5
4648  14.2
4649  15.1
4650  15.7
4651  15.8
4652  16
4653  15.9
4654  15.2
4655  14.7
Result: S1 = 0.9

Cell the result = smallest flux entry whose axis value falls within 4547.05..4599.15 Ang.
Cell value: 11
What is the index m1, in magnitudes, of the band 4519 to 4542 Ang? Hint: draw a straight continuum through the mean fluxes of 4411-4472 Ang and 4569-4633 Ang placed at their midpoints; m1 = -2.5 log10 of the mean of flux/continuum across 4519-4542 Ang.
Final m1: -0.197 mag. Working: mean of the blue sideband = 18.5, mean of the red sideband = 16.1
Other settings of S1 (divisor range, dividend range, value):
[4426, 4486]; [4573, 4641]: 0.89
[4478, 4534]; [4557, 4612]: 0.80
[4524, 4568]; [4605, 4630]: 0.89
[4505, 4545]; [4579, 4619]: 0.81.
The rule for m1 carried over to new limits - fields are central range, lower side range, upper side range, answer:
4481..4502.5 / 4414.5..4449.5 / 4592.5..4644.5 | -0.113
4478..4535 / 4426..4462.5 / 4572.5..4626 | -0.172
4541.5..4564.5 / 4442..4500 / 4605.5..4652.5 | 0.047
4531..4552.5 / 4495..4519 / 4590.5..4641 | 0.029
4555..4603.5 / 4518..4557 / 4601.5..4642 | 0.093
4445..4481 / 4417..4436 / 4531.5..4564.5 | -0.081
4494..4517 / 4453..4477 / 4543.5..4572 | -0.174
